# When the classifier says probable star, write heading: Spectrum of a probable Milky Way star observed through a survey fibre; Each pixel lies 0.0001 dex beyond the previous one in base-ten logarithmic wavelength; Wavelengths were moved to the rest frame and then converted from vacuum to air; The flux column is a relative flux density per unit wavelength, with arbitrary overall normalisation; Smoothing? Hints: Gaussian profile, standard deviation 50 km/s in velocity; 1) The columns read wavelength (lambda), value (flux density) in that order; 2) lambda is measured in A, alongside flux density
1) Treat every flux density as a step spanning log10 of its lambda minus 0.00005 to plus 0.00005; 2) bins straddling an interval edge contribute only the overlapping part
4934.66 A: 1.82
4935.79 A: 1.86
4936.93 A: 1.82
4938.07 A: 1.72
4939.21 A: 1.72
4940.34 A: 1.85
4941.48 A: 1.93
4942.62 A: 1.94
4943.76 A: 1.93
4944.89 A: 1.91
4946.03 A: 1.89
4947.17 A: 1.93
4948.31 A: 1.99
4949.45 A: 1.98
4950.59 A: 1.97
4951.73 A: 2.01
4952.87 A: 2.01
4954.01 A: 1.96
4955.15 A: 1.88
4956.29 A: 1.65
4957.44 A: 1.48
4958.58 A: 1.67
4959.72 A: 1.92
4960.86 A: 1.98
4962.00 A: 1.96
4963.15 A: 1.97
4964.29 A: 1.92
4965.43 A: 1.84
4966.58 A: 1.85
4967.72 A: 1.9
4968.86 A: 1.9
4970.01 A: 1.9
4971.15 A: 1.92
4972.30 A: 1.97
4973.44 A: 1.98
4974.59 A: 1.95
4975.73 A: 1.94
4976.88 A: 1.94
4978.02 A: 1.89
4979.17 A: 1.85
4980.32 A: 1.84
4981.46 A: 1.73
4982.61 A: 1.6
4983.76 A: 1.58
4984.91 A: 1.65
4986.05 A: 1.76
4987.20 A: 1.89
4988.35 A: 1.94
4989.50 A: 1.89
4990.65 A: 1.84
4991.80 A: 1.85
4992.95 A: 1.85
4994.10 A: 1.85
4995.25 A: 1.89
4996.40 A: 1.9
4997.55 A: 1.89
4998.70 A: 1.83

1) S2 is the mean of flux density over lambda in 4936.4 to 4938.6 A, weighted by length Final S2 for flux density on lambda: 1.77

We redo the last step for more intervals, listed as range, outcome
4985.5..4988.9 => 1.86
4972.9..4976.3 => 1.96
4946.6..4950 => 1.97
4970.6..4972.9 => 1.95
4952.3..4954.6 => 1.99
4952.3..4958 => 1.79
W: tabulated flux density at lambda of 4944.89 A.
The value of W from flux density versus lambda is 1.91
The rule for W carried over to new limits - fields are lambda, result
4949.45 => 1.98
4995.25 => 1.89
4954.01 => 1.96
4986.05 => 1.76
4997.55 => 1.89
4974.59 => 1.95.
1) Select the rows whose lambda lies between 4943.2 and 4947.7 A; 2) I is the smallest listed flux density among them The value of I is 1.89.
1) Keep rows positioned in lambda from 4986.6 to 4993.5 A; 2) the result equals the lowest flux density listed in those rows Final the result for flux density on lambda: 1.84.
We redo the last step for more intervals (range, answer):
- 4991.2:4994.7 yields 1.85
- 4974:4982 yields 1.73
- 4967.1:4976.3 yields 1.9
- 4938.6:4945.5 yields 1.72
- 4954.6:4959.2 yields 1.48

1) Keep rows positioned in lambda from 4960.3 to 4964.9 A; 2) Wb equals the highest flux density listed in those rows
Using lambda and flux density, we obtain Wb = 1.98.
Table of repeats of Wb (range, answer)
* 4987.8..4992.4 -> 1.94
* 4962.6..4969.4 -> 1.97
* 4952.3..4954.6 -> 2.01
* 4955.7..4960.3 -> 1.92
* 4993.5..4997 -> 1.9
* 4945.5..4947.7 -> 1.93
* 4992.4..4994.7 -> 1.85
